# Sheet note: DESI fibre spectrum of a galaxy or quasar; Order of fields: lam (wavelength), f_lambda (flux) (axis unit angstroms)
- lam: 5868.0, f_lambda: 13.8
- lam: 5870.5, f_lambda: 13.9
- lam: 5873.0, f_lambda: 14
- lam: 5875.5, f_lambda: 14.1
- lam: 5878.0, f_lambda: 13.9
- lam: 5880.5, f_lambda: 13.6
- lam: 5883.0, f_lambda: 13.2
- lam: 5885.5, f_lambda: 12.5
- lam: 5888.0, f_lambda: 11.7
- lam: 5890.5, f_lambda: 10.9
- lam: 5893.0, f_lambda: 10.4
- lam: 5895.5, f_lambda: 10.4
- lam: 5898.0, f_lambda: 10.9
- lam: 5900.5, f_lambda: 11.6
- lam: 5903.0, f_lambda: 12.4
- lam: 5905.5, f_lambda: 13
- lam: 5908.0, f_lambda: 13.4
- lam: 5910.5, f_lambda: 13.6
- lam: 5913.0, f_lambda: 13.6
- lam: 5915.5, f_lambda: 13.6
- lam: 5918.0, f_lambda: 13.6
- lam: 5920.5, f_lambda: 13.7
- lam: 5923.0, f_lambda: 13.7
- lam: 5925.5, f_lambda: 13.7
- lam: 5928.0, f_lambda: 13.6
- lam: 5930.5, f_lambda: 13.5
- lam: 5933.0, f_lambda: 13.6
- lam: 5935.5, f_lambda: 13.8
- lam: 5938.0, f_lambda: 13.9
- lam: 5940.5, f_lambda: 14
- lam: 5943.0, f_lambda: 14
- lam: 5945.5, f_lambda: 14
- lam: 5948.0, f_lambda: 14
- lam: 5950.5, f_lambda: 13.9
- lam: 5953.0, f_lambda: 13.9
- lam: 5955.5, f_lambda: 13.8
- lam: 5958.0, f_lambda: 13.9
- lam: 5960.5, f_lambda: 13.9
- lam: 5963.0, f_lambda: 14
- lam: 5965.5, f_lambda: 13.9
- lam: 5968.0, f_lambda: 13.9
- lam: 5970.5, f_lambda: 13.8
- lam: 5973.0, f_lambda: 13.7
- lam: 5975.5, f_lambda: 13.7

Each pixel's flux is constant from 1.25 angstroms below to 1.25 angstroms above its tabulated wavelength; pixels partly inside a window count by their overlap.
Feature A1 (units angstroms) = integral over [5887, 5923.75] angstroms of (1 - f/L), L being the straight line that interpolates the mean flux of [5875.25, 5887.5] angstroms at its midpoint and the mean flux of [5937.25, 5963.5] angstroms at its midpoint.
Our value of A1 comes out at 3.0 angstroms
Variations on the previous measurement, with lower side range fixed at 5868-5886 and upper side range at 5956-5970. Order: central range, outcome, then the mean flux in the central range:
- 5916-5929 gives 0.1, 13.7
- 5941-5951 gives -0.1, 14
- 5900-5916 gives 0.8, 13.1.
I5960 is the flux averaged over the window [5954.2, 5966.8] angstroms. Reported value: 13.9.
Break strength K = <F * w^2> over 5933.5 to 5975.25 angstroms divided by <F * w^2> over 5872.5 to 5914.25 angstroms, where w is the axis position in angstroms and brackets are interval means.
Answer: 1.1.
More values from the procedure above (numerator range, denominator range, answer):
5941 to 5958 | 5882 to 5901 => 1.24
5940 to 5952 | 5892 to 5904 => 1.28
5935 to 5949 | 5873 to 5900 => 1.16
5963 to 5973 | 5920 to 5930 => 1.03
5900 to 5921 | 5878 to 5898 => 1.12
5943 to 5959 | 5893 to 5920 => 1.13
